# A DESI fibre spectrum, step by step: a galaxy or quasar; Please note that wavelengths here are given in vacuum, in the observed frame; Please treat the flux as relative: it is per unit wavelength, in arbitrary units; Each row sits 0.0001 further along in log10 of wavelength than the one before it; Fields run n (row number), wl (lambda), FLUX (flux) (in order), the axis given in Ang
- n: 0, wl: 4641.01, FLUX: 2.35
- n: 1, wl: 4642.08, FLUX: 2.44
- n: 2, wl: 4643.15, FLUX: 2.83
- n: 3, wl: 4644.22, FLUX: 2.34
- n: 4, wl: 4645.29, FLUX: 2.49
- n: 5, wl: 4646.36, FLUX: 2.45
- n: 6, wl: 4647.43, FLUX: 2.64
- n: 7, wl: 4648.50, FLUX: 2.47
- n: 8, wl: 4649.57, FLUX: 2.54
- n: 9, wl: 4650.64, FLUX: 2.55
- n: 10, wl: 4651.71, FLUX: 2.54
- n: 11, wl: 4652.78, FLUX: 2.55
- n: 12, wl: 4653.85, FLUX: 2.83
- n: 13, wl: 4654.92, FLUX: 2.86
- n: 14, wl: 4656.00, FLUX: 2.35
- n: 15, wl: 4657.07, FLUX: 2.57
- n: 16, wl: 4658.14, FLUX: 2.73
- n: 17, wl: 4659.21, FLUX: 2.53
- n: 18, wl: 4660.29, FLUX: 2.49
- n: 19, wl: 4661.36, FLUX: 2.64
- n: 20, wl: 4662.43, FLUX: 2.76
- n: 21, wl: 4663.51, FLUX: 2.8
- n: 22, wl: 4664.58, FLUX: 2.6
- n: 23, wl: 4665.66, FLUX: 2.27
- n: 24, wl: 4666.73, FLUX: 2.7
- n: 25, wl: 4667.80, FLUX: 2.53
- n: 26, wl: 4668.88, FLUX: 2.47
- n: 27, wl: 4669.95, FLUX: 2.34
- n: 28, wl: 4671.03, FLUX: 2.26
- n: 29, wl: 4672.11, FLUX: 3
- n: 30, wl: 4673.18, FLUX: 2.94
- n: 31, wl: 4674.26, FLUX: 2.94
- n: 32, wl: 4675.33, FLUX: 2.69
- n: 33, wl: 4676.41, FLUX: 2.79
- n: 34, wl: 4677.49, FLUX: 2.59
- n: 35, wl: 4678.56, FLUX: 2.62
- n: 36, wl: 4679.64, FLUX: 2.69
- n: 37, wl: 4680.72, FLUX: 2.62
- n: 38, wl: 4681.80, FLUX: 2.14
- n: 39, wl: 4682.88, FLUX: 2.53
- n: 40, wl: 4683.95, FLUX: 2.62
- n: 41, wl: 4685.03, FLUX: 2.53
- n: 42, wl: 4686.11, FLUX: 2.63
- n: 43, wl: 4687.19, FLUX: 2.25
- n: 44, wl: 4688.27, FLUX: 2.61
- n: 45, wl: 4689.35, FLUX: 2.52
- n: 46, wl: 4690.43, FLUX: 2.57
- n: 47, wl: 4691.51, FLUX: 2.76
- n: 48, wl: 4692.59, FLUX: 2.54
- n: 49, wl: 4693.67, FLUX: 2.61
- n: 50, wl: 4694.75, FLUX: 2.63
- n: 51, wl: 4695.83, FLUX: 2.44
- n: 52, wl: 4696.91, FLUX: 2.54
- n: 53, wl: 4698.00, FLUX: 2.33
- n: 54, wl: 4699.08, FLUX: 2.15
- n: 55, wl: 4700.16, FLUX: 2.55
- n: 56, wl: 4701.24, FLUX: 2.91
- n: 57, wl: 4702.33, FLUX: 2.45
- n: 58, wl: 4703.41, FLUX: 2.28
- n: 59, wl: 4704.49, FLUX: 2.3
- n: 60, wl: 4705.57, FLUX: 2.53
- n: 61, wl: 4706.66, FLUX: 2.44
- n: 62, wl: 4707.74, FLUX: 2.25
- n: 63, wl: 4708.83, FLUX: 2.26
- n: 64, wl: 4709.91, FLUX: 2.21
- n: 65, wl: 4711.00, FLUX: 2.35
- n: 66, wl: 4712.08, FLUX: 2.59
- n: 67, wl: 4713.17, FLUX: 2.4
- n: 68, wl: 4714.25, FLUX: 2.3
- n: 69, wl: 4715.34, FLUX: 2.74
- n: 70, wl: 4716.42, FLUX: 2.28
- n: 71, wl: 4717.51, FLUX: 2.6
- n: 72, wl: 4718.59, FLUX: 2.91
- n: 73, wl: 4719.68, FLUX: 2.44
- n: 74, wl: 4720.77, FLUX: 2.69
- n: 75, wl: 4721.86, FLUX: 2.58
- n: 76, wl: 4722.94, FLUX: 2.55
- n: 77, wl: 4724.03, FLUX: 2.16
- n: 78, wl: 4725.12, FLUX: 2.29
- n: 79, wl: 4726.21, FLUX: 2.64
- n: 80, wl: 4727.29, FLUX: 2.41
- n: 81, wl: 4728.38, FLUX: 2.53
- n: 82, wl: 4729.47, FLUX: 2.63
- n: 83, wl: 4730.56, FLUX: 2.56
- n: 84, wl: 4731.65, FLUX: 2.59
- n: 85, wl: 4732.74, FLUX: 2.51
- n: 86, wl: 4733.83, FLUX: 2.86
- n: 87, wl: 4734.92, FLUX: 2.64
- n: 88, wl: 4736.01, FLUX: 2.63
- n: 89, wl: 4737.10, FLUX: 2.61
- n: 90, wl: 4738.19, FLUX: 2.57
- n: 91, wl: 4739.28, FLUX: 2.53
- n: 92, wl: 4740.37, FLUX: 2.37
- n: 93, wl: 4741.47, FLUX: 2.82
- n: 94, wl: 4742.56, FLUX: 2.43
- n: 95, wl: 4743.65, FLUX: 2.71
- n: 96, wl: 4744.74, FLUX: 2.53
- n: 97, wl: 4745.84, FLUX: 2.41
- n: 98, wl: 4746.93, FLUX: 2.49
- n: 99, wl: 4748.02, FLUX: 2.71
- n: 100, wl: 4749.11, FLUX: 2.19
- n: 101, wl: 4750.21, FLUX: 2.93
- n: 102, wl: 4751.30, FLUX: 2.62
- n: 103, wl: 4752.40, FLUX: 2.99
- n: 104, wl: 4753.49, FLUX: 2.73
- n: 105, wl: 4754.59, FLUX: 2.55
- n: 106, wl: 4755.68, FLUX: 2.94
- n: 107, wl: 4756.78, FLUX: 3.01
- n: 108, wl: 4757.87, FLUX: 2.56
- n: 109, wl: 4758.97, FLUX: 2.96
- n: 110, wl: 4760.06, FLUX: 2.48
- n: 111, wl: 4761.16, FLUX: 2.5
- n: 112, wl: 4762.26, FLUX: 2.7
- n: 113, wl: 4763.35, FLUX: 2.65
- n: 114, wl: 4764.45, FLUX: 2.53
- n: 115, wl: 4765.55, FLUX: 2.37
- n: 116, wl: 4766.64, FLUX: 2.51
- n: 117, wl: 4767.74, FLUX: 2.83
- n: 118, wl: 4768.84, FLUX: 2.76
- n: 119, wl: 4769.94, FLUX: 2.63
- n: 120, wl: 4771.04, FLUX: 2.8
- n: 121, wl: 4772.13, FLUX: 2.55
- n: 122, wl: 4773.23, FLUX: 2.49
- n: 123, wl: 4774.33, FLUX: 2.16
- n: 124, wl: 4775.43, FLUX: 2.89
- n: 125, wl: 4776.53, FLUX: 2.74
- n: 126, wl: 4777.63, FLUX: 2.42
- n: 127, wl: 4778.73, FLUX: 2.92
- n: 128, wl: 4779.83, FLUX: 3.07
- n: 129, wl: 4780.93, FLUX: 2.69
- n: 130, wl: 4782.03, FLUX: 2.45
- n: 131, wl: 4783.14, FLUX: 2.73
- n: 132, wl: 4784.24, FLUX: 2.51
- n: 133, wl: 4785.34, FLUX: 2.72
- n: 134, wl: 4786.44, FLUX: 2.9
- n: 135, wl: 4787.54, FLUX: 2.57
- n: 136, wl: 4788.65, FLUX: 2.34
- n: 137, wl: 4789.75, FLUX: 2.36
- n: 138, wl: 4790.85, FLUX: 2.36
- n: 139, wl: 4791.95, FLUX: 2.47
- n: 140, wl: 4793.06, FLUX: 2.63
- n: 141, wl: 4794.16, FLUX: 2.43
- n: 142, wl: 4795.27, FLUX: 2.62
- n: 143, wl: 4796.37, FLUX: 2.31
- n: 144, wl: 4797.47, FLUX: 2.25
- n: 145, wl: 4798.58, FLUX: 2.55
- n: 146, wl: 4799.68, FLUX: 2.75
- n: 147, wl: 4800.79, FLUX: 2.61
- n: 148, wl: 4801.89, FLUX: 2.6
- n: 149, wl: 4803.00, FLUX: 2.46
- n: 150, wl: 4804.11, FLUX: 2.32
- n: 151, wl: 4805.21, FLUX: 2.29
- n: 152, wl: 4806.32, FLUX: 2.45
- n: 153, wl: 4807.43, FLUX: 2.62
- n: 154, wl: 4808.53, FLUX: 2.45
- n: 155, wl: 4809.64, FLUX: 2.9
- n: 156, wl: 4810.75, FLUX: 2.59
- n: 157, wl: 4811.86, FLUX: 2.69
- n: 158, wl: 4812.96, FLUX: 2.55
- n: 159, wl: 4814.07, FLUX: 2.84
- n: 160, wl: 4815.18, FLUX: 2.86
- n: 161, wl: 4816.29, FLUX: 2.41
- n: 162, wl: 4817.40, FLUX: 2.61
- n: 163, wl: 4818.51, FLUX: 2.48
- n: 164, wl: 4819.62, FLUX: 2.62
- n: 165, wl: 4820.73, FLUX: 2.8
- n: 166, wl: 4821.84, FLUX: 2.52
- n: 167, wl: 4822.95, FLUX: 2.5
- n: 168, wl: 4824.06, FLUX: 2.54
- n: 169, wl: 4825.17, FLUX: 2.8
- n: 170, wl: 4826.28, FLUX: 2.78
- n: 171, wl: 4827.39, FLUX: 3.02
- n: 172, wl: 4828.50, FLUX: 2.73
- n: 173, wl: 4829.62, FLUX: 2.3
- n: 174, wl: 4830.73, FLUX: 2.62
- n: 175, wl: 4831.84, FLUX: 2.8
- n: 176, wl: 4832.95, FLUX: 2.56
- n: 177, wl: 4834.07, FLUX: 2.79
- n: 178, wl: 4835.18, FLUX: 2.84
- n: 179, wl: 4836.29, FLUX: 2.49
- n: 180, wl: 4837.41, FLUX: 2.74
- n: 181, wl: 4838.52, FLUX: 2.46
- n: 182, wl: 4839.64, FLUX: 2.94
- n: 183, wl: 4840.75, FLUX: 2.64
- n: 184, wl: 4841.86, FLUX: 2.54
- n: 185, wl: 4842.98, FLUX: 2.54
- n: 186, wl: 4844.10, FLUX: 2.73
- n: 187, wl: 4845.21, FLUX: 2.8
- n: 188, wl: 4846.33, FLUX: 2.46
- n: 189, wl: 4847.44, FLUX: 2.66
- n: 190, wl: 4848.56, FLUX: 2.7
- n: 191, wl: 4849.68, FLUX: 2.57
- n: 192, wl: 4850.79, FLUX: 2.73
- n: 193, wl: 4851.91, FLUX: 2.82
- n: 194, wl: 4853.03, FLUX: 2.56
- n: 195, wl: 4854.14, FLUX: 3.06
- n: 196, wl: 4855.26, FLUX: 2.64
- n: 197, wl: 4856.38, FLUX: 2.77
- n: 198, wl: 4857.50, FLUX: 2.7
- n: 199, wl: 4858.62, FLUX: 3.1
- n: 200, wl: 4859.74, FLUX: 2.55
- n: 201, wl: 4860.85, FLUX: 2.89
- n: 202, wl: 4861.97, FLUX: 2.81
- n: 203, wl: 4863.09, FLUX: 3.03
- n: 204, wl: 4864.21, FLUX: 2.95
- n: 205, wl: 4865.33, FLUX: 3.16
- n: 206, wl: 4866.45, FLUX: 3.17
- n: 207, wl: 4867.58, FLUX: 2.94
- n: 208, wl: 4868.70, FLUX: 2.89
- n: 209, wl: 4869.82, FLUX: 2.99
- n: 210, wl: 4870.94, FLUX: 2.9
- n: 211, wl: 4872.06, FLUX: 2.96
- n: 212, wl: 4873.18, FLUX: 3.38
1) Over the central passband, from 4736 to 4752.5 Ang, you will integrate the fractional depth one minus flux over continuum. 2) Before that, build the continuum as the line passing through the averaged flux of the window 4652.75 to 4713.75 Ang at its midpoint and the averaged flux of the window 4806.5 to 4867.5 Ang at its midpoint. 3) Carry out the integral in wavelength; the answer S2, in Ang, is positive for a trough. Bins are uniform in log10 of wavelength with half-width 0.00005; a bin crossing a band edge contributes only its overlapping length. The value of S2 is 0.2 Ang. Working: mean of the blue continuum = 2.54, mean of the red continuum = 2.71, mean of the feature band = 2.58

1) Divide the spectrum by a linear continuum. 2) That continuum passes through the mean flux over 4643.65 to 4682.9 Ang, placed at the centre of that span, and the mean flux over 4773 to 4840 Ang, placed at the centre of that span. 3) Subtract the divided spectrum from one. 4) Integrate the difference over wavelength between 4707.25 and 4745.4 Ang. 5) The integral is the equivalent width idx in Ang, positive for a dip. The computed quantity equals 1.1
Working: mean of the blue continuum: 2.59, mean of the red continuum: 2.6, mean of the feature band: 2.52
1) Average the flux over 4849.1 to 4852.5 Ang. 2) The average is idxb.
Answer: 2.7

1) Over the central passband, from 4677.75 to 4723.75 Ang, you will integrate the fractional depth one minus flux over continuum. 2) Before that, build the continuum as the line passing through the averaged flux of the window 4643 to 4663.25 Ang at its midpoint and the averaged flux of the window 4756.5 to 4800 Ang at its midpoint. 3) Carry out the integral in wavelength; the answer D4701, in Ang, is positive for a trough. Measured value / 1.7 Ang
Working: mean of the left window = 2.59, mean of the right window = 2.6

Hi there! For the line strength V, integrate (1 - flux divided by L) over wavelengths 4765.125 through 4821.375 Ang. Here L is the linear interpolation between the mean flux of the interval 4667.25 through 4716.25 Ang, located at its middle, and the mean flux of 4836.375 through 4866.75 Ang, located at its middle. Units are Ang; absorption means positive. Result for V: 1.8 Ang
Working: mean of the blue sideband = 2.52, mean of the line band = 2.59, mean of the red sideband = 2.76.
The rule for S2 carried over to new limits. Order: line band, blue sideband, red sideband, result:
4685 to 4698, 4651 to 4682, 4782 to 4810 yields 0.3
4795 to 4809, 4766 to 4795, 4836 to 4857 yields 0.8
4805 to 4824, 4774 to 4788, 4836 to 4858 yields 0.6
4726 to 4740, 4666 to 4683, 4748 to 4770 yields 0.3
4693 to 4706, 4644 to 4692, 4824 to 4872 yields 0.7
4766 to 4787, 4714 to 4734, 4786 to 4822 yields -1.0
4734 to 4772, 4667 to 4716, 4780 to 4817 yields -1.4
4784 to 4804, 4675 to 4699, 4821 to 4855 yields 0.9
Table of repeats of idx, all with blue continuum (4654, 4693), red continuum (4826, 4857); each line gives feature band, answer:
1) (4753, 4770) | -0.16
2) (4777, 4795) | 0.40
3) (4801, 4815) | 0.51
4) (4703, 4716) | 1.14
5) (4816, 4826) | 0.30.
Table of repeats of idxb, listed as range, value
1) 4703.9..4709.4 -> 2.36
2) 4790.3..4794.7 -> 2.47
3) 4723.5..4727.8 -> 2.38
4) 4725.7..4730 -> 2.56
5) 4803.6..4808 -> 2.42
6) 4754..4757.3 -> 2.83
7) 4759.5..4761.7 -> 2.5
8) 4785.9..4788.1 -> 2.73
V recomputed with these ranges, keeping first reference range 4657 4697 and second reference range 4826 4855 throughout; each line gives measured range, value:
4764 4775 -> 0.33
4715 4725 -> 0.31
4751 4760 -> -0.49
